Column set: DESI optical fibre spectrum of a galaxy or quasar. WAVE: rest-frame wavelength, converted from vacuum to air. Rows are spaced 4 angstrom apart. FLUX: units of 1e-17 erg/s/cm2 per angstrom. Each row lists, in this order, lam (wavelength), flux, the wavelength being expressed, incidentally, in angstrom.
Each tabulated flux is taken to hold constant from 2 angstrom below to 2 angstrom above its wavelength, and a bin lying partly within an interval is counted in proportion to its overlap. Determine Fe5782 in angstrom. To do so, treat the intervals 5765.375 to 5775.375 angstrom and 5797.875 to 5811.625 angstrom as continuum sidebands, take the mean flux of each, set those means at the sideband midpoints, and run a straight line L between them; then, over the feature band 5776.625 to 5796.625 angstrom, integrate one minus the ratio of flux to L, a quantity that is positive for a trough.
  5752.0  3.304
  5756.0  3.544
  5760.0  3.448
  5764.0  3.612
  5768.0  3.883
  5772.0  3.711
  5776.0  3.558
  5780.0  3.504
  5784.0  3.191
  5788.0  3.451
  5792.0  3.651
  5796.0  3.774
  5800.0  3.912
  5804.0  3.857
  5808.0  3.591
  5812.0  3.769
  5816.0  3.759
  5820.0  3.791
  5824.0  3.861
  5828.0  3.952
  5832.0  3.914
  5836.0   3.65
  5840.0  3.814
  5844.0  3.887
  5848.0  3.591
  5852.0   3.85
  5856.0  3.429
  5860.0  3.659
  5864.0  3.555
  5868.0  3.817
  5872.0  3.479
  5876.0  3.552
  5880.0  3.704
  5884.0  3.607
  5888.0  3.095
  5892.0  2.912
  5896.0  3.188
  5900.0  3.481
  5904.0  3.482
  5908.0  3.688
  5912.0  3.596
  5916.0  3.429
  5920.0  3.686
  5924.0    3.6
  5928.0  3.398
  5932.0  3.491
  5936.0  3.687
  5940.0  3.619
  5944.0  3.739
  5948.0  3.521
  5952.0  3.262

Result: 1.4 angstrom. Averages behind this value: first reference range 3.75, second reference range 3.78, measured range 3.5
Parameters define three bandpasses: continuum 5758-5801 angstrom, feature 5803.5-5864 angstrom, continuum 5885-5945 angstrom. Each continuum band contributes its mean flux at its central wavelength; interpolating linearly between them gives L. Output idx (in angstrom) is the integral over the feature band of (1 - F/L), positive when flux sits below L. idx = -3.4 angstrom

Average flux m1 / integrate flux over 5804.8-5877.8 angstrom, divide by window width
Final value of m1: 3.72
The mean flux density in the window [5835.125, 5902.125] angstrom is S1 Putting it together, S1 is 3.54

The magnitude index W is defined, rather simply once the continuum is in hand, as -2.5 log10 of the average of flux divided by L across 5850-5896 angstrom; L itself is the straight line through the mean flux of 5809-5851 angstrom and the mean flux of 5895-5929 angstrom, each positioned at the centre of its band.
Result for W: 0.05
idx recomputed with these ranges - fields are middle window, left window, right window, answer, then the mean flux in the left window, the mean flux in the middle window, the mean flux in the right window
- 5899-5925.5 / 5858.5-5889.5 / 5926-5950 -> 0.0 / 3.56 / 3.57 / 3.58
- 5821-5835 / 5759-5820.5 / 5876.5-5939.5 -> -1.1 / 3.65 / 3.88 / 3.48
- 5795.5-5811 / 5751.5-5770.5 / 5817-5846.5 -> -0.2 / 3.58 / 3.78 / 3.83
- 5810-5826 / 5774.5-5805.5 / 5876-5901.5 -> -1.2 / 3.61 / 3.79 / 3.35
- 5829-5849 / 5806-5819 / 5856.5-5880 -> -0.7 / 3.71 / 3.79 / 3.61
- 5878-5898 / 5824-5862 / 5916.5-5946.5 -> 2.0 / 3.76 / 3.3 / 3.59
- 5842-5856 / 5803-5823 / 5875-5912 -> -0.5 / 3.75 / 3.73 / 3.42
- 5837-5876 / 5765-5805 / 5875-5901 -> -2.6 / 3.64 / 3.67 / 3.35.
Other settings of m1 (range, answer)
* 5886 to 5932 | 3.42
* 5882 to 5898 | 3.2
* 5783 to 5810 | 3.65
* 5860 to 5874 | 3.62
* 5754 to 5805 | 3.62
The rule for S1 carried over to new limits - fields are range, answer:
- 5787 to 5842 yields 3.77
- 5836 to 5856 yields 3.74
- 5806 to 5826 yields 3.75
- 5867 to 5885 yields 3.62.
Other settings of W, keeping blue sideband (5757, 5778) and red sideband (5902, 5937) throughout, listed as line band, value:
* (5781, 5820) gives -0.013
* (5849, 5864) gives -0.012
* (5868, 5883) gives -0.009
